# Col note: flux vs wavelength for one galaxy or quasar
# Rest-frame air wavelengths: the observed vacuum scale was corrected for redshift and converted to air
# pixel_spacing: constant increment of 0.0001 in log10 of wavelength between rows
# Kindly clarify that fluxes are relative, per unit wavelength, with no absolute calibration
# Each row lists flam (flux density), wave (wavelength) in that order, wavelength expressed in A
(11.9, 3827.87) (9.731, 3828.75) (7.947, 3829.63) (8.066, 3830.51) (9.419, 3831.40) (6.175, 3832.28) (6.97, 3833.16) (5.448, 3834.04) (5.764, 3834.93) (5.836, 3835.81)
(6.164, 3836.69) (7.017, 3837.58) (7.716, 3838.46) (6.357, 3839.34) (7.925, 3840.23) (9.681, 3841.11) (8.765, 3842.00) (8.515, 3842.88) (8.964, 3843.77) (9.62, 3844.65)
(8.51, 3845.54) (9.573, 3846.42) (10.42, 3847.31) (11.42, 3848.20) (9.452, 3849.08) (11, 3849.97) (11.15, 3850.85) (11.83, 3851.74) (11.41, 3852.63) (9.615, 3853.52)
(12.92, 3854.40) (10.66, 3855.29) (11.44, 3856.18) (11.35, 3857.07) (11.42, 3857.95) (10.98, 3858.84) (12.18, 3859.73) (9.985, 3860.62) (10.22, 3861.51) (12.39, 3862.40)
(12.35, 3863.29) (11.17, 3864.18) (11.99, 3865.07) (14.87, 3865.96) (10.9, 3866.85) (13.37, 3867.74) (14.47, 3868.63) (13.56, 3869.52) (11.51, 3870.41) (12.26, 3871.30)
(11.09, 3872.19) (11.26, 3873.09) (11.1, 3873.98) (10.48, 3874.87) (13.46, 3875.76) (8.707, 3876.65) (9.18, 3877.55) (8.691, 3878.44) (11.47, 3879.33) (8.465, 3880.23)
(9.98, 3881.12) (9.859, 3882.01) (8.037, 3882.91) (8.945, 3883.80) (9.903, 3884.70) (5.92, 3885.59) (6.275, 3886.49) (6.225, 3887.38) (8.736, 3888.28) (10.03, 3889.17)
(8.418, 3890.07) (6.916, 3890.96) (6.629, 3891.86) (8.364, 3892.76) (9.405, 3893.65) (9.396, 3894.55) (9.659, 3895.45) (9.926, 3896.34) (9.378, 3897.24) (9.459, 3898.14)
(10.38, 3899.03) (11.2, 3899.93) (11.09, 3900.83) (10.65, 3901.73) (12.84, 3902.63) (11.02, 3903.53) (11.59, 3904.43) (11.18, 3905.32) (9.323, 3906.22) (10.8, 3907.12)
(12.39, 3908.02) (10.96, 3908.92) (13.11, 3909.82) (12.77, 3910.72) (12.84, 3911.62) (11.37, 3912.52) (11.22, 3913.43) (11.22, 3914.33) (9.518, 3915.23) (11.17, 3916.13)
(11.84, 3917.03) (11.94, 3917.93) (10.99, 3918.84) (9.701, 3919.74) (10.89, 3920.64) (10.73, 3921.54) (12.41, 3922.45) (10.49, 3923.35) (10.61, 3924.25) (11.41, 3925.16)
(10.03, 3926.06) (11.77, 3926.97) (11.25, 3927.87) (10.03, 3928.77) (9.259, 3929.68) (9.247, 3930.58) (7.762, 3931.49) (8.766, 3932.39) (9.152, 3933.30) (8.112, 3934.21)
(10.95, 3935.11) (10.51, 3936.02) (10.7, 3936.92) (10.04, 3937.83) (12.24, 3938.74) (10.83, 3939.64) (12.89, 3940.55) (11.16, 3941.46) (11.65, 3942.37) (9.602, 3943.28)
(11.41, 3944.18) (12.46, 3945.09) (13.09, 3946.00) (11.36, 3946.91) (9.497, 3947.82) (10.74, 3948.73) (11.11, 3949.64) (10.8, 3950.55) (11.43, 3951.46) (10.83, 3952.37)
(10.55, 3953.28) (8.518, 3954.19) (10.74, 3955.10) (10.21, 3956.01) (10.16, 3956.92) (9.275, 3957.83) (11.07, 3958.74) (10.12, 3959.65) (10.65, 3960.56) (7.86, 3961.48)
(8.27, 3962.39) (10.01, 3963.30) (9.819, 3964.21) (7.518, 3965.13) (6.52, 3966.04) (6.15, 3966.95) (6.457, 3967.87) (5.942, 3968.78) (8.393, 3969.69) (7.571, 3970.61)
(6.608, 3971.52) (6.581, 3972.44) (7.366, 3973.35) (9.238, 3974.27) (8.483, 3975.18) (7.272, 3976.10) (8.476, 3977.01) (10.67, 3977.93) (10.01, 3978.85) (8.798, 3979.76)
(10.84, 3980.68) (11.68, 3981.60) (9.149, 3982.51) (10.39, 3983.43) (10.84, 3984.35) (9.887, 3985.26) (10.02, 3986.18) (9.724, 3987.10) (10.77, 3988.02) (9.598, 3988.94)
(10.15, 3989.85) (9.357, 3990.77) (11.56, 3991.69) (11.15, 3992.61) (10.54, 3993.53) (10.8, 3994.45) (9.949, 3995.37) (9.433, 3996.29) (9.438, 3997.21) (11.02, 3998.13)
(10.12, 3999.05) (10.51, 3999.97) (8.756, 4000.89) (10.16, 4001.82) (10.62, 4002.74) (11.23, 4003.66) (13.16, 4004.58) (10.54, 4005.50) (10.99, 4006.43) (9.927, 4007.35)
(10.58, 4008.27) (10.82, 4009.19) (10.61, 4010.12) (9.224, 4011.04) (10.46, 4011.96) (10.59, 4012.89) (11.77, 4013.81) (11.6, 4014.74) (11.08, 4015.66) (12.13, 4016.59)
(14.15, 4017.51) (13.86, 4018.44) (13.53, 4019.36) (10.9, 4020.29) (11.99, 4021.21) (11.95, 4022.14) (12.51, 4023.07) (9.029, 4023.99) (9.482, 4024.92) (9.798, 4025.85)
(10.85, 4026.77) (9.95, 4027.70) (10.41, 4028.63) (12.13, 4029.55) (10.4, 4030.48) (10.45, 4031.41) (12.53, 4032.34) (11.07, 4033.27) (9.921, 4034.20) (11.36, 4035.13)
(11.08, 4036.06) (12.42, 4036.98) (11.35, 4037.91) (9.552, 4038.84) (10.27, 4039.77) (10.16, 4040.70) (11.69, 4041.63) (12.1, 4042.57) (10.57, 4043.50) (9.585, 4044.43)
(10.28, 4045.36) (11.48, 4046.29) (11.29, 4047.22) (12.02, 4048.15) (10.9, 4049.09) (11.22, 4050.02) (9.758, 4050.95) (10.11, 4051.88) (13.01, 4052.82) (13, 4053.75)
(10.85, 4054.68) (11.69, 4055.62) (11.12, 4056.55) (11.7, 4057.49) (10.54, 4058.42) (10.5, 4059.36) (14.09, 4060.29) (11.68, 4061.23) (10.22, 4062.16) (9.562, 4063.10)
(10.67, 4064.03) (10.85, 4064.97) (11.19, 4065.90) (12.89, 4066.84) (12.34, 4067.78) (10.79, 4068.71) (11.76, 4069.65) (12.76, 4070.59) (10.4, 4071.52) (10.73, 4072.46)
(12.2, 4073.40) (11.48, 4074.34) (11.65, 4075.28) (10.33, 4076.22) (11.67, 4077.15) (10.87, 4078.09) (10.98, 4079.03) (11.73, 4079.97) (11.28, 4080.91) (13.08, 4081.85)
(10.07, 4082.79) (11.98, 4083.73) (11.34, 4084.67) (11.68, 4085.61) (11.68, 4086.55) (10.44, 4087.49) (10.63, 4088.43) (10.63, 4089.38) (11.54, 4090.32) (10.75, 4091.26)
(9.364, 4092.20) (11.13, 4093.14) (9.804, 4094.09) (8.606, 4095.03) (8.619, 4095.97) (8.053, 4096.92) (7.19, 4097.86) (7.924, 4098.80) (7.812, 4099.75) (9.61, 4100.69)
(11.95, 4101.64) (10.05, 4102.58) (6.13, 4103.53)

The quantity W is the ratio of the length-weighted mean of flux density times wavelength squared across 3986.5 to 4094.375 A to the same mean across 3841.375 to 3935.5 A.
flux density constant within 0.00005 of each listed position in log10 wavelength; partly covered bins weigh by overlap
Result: 1.1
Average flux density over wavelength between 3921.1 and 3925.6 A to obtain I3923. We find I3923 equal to 11.1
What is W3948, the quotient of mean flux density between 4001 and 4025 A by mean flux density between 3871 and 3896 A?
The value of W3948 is 1.2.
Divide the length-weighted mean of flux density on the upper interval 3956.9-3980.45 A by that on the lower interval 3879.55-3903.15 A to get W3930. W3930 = 0.93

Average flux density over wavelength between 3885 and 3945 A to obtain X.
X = 10.3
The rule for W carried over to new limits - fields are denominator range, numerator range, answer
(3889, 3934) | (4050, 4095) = 1.16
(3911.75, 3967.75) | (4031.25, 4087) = 1.16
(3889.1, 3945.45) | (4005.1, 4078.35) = 1.13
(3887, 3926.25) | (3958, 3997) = 0.91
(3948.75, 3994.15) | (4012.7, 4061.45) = 1.24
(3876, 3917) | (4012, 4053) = 1.20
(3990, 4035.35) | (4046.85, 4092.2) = 1.07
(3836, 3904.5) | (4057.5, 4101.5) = 1.19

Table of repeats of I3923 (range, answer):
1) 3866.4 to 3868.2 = 12.2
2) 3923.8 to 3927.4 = 10.9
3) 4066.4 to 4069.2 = 12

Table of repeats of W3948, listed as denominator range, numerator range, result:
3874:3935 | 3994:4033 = 1.08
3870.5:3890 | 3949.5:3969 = 0.97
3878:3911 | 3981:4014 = 1.07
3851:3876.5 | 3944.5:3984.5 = 0.80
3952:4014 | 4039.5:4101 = 1.13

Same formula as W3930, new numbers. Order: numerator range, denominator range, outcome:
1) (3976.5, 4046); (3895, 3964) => 1.00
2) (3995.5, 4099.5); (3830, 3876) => 1.07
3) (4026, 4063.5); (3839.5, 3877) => 1.00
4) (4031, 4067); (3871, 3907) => 1.15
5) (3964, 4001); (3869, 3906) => 0.94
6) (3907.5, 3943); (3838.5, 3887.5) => 1.04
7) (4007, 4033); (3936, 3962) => 1.04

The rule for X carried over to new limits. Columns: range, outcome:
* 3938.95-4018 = 10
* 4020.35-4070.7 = 11.1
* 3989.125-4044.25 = 10.9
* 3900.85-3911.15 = 11.5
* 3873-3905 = 9.52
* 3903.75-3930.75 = 11.1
